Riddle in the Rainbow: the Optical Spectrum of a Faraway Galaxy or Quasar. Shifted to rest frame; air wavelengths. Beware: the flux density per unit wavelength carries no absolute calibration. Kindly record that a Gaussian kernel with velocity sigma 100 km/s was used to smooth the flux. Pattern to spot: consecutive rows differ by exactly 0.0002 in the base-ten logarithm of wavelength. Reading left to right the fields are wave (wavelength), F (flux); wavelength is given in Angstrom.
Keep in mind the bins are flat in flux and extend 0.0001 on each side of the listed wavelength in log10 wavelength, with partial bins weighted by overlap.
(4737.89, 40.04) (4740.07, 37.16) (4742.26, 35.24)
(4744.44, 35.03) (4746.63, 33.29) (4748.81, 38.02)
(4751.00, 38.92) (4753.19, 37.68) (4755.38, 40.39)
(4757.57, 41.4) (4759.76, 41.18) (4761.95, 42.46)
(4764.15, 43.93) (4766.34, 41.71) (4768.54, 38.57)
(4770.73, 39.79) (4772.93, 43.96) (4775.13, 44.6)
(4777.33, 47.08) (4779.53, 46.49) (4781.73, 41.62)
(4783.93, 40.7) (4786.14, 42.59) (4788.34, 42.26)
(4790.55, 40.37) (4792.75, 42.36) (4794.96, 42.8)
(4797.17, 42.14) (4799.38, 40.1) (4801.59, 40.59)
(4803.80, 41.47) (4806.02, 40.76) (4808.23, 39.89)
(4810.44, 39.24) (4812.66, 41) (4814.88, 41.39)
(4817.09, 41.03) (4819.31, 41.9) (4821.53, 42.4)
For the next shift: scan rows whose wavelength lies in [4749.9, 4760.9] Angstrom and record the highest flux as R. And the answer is 41.4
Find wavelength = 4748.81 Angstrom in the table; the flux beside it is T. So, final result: 38.02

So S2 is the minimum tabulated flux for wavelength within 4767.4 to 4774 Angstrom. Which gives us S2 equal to 38.57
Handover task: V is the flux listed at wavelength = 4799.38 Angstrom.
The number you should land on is 40.1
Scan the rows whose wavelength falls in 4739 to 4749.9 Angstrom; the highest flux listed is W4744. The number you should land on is 38.02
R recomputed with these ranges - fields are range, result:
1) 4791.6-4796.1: 42.8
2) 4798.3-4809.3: 41.47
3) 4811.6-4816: 41.39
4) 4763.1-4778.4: 47.08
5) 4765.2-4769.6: 41.71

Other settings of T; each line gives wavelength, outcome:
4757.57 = 41.4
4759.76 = 41.18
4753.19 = 37.68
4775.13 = 44.6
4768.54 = 38.57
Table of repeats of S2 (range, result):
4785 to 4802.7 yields 40.1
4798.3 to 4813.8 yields 39.24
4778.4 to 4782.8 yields 41.62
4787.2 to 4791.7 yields 40.37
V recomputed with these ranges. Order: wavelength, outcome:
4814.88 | 41.39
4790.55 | 40.37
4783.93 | 40.7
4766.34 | 41.71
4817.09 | 41.03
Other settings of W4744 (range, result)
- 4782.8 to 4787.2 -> 42.59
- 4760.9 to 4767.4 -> 43.93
